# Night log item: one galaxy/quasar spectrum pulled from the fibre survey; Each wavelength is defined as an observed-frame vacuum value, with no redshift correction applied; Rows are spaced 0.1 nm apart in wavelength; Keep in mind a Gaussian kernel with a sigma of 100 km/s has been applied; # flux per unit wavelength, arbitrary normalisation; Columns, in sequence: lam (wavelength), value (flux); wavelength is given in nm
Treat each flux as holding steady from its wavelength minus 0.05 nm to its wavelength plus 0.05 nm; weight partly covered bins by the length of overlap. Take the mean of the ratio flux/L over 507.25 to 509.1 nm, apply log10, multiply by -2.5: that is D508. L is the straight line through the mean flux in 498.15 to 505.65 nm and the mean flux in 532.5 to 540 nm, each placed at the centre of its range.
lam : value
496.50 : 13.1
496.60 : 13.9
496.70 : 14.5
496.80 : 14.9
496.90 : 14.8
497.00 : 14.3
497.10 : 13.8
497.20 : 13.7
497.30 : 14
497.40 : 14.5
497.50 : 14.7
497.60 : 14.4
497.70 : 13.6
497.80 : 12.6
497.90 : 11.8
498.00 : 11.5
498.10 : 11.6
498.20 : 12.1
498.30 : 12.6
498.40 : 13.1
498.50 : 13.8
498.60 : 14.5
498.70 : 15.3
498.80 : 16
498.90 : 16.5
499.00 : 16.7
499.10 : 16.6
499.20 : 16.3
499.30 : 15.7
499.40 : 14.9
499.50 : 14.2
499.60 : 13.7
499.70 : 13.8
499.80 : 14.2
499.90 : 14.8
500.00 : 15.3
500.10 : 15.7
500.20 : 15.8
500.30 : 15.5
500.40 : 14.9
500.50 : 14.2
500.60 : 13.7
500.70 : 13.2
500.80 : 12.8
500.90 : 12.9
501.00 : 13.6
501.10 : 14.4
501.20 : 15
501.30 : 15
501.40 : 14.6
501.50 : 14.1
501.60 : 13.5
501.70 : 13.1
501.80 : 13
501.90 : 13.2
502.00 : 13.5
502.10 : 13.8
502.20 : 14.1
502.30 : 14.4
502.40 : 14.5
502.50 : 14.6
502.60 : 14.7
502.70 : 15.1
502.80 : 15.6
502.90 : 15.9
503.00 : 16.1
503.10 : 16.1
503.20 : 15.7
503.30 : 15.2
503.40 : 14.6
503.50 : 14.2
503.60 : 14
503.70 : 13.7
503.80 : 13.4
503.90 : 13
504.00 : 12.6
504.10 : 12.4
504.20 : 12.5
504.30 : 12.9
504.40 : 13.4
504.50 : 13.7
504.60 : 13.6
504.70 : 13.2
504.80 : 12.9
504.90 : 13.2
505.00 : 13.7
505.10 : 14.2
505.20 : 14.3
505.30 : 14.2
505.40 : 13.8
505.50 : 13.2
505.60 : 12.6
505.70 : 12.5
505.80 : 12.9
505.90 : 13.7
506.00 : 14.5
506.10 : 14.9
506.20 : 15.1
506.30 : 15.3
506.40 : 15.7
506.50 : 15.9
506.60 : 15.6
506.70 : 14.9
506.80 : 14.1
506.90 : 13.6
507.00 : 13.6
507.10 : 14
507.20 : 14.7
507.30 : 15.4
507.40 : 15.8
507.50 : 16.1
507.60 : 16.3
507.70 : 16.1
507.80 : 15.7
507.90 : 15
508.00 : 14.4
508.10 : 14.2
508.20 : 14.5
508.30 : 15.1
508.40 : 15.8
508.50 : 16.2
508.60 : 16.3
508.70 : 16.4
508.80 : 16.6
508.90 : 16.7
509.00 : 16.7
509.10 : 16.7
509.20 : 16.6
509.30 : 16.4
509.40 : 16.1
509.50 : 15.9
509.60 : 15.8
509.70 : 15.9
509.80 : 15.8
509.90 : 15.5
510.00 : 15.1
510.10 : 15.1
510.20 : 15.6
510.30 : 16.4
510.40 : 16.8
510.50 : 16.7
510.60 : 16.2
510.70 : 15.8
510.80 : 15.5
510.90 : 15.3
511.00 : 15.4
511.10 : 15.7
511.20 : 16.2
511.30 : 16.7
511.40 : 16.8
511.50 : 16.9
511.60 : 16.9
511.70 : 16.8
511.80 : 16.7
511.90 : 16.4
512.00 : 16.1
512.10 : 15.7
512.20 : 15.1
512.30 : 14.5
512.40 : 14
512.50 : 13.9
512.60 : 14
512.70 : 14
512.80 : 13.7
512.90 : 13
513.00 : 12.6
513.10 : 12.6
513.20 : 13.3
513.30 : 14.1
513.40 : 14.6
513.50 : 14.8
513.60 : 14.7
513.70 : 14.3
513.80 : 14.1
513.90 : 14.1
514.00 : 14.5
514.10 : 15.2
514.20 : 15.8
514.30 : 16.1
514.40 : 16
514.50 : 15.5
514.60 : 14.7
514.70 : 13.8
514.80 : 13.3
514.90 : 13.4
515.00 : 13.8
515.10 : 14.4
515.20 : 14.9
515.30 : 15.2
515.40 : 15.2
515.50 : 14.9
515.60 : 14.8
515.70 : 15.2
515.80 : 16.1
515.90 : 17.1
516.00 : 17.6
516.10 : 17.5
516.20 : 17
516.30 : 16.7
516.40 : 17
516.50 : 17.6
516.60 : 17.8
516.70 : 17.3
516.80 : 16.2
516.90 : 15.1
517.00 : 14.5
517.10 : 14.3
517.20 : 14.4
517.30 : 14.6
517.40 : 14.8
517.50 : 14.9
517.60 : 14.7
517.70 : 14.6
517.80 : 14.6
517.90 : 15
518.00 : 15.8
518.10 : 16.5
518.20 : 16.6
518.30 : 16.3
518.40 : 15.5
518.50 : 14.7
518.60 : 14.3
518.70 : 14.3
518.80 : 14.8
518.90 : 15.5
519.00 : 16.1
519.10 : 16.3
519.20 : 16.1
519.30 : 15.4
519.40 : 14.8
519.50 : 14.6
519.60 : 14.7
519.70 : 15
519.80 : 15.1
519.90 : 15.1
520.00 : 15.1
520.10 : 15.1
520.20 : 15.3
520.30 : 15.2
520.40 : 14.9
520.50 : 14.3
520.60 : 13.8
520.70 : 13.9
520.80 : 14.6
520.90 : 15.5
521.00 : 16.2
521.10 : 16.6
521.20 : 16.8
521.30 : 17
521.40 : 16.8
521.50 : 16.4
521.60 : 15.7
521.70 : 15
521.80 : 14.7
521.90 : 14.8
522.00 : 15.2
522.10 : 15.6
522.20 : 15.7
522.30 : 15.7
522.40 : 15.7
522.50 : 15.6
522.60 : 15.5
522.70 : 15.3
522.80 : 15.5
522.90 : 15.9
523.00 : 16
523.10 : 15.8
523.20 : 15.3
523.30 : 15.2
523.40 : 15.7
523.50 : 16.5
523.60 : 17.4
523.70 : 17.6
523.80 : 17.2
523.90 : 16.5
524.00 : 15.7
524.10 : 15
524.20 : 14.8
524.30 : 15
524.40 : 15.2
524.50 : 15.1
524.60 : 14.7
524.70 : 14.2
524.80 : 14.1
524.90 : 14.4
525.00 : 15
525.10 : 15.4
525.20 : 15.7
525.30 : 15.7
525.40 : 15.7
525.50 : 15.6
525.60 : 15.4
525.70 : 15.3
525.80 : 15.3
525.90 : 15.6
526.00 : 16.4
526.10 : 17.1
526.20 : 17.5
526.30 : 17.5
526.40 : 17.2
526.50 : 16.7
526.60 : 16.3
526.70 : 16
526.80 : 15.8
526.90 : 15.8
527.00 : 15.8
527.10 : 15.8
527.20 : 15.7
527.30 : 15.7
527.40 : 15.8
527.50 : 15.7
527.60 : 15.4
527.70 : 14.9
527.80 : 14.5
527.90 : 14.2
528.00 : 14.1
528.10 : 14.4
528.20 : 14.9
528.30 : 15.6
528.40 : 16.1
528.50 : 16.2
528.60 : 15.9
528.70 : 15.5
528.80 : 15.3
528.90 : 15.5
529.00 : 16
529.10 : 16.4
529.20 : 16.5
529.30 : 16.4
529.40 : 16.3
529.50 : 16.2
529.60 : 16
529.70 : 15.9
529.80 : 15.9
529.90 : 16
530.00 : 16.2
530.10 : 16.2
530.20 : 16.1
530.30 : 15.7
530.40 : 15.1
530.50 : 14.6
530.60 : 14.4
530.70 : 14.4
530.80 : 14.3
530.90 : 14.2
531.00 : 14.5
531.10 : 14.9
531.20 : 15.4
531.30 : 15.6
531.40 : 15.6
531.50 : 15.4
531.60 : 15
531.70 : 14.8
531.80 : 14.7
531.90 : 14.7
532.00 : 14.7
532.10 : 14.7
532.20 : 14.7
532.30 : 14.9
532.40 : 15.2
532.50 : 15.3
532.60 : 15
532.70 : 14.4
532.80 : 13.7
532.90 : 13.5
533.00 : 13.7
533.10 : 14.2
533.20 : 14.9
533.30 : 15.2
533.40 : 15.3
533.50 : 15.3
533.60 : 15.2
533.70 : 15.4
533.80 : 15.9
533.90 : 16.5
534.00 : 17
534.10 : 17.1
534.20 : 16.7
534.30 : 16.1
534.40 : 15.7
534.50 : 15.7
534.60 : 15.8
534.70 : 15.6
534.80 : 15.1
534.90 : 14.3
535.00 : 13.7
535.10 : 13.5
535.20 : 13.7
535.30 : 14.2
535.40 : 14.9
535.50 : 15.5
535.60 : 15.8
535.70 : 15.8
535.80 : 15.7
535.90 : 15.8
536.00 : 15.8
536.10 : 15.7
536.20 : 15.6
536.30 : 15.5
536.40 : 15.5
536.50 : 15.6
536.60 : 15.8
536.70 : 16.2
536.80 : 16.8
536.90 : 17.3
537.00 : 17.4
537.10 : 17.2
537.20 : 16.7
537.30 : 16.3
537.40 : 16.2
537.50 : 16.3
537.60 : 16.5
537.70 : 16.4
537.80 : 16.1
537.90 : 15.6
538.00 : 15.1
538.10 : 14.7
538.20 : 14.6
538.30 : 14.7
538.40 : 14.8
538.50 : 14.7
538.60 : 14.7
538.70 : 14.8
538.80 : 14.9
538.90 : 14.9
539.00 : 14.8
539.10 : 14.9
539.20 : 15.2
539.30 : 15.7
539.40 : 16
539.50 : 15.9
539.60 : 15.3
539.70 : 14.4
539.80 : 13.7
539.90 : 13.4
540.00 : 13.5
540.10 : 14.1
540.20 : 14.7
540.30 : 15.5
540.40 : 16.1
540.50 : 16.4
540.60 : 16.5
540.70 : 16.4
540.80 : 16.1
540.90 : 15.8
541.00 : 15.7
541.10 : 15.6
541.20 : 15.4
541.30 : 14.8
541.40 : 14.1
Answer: -0.10 mag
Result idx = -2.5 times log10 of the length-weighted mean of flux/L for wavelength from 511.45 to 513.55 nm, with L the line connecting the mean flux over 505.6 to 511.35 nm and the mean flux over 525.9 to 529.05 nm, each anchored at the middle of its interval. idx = 0.055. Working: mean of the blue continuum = 15.4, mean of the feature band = 14.7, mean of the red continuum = 15.8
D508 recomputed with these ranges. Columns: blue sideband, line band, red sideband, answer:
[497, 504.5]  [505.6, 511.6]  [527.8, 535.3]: -0.08 mag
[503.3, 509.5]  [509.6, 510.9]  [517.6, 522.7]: -0.07 mag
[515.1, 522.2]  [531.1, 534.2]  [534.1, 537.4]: 0.04 mag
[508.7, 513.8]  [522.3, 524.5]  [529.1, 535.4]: -0.03 mag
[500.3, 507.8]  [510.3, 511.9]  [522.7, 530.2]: -0.11 mag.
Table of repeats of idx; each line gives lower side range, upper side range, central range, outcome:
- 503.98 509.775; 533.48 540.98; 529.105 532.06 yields 0.00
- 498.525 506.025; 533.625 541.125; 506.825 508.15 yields -0.04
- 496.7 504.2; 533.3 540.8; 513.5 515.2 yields 0.01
